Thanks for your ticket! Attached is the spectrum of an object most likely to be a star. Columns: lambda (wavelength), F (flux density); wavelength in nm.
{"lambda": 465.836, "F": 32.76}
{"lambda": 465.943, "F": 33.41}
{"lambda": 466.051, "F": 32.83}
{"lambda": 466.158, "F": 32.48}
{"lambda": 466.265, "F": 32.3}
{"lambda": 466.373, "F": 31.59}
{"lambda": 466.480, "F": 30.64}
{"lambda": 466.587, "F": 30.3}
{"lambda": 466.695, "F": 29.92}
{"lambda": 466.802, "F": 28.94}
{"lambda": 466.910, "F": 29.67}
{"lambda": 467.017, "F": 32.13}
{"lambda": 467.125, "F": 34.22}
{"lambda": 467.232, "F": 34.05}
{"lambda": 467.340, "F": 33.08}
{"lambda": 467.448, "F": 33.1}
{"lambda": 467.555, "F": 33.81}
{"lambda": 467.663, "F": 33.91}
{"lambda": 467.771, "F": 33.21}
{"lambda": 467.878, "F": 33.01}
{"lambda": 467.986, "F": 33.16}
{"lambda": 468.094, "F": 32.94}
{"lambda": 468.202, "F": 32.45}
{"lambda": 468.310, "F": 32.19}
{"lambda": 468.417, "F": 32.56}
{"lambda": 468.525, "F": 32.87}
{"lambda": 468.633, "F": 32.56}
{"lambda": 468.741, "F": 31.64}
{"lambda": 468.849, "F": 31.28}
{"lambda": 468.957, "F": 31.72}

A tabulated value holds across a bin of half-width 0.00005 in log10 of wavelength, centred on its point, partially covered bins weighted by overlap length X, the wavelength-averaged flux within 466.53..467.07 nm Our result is 30.2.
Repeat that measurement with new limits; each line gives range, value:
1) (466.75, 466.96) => 29.2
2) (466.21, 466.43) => 31.9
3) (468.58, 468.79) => 32.1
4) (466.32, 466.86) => 30.3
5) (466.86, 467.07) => 31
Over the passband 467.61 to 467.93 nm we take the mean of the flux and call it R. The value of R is 33.4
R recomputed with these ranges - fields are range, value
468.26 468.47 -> 32.5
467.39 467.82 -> 33.5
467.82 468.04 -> 33.1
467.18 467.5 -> 33.3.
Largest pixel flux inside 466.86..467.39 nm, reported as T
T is 34.22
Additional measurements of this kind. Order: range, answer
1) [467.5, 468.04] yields 33.91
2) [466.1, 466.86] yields 32.48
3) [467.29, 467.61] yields 33.81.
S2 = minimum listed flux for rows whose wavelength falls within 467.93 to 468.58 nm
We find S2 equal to 32.19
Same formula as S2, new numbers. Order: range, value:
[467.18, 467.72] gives 33.08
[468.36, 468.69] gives 32.56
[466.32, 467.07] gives 28.94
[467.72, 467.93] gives 33.01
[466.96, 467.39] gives 32.13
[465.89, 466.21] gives 32.48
